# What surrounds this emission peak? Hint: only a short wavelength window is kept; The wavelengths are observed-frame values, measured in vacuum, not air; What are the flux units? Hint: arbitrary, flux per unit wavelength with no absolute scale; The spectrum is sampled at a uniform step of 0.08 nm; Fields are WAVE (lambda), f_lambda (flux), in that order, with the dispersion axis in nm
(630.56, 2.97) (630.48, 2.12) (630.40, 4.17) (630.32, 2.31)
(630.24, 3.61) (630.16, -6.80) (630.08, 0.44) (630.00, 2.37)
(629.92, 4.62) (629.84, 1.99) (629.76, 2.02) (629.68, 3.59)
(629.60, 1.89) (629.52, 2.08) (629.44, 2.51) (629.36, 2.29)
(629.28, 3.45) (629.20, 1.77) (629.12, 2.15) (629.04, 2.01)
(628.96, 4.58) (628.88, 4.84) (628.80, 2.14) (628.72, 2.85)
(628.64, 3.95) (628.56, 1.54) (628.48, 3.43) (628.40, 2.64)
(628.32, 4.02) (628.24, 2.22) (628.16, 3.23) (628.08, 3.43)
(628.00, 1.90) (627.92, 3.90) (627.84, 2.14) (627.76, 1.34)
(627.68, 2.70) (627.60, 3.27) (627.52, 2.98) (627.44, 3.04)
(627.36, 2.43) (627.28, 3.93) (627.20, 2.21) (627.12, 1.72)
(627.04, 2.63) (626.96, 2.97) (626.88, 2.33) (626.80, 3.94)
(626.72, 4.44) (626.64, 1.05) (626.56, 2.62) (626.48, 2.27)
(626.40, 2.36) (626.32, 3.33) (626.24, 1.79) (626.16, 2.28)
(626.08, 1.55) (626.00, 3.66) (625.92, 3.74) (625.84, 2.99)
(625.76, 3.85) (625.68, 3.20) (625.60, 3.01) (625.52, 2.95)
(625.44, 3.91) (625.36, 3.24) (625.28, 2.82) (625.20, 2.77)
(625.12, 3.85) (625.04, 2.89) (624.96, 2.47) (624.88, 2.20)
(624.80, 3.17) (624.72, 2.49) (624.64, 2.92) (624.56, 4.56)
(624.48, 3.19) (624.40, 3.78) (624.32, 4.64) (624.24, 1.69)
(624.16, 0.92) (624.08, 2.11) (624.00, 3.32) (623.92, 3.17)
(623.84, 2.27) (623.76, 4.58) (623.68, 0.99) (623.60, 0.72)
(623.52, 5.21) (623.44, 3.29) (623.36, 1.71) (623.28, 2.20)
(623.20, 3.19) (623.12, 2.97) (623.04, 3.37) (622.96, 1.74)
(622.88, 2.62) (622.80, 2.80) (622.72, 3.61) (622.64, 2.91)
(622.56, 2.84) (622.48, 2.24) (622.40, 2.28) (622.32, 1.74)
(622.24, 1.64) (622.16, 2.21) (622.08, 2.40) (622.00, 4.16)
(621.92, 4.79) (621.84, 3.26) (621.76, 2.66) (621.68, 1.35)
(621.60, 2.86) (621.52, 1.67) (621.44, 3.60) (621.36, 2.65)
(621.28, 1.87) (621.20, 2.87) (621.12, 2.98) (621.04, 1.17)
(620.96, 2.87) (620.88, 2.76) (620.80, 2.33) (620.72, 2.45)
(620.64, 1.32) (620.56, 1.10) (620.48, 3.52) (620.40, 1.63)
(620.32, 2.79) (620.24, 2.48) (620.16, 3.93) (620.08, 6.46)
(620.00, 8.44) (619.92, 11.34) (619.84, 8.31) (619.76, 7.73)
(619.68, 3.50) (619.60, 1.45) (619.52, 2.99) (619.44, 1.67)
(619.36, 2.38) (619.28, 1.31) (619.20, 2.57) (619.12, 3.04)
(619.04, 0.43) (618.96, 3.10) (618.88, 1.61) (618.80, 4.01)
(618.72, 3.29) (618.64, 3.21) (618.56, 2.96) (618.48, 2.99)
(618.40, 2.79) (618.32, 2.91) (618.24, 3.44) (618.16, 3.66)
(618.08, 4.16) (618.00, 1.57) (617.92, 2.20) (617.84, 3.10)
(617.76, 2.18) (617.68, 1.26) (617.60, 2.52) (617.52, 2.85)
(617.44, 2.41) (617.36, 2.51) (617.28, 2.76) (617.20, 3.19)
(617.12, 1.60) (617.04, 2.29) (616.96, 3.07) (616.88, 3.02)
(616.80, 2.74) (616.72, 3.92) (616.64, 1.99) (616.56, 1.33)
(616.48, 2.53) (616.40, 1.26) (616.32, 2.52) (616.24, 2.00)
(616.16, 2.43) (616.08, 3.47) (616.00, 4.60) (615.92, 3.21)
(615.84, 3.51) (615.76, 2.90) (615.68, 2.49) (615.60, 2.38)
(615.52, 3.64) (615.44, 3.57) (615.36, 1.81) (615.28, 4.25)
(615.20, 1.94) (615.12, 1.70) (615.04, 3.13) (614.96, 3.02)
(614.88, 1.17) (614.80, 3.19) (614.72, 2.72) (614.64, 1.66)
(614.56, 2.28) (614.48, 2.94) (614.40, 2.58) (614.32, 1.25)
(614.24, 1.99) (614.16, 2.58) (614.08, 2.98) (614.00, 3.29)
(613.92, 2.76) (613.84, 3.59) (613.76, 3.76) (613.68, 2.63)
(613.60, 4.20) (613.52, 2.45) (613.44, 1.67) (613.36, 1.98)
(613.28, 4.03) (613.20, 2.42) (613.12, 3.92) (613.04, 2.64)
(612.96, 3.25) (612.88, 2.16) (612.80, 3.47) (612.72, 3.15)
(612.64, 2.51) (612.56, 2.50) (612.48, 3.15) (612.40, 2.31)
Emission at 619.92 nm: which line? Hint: Hbeta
